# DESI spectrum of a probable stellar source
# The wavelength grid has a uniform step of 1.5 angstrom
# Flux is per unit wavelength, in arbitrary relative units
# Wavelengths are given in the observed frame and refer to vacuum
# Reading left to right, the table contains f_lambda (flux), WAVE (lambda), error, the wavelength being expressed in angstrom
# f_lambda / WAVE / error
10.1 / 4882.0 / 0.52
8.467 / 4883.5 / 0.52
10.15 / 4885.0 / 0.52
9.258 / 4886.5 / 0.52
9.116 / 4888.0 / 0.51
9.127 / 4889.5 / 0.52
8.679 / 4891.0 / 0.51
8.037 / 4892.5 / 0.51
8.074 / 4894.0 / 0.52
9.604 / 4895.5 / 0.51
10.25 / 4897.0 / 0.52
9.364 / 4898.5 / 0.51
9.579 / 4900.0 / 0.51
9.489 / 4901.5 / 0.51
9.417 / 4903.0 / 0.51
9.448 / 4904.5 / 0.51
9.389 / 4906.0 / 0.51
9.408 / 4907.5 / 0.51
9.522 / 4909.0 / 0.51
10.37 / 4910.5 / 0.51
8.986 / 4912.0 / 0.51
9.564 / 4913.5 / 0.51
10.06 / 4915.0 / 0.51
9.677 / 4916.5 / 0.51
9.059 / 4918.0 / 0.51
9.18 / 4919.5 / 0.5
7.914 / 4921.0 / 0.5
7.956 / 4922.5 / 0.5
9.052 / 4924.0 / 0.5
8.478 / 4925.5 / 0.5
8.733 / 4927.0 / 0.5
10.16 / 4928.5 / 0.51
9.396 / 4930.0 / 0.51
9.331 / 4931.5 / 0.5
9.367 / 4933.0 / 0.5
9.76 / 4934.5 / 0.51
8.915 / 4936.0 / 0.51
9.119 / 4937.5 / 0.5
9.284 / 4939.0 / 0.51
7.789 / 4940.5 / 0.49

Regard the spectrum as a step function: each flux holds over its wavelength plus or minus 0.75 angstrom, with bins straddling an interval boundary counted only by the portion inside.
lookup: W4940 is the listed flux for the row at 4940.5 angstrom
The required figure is 7.789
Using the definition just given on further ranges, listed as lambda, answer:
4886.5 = 9.258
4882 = 10.1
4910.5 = 10.37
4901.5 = 9.489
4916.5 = 9.677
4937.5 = 9.119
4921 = 7.914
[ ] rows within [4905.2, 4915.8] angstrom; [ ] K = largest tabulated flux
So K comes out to 10.37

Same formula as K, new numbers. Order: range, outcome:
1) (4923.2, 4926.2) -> 9.052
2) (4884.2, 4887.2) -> 10.15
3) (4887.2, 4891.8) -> 9.127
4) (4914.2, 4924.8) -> 10.06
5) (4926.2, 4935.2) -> 10.16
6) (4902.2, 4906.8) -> 9.448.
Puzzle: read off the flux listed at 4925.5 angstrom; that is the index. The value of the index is 8.478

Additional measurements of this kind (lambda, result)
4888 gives 9.116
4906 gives 9.389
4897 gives 10.25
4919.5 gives 9.18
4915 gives 10.06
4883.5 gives 8.467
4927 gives 8.733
